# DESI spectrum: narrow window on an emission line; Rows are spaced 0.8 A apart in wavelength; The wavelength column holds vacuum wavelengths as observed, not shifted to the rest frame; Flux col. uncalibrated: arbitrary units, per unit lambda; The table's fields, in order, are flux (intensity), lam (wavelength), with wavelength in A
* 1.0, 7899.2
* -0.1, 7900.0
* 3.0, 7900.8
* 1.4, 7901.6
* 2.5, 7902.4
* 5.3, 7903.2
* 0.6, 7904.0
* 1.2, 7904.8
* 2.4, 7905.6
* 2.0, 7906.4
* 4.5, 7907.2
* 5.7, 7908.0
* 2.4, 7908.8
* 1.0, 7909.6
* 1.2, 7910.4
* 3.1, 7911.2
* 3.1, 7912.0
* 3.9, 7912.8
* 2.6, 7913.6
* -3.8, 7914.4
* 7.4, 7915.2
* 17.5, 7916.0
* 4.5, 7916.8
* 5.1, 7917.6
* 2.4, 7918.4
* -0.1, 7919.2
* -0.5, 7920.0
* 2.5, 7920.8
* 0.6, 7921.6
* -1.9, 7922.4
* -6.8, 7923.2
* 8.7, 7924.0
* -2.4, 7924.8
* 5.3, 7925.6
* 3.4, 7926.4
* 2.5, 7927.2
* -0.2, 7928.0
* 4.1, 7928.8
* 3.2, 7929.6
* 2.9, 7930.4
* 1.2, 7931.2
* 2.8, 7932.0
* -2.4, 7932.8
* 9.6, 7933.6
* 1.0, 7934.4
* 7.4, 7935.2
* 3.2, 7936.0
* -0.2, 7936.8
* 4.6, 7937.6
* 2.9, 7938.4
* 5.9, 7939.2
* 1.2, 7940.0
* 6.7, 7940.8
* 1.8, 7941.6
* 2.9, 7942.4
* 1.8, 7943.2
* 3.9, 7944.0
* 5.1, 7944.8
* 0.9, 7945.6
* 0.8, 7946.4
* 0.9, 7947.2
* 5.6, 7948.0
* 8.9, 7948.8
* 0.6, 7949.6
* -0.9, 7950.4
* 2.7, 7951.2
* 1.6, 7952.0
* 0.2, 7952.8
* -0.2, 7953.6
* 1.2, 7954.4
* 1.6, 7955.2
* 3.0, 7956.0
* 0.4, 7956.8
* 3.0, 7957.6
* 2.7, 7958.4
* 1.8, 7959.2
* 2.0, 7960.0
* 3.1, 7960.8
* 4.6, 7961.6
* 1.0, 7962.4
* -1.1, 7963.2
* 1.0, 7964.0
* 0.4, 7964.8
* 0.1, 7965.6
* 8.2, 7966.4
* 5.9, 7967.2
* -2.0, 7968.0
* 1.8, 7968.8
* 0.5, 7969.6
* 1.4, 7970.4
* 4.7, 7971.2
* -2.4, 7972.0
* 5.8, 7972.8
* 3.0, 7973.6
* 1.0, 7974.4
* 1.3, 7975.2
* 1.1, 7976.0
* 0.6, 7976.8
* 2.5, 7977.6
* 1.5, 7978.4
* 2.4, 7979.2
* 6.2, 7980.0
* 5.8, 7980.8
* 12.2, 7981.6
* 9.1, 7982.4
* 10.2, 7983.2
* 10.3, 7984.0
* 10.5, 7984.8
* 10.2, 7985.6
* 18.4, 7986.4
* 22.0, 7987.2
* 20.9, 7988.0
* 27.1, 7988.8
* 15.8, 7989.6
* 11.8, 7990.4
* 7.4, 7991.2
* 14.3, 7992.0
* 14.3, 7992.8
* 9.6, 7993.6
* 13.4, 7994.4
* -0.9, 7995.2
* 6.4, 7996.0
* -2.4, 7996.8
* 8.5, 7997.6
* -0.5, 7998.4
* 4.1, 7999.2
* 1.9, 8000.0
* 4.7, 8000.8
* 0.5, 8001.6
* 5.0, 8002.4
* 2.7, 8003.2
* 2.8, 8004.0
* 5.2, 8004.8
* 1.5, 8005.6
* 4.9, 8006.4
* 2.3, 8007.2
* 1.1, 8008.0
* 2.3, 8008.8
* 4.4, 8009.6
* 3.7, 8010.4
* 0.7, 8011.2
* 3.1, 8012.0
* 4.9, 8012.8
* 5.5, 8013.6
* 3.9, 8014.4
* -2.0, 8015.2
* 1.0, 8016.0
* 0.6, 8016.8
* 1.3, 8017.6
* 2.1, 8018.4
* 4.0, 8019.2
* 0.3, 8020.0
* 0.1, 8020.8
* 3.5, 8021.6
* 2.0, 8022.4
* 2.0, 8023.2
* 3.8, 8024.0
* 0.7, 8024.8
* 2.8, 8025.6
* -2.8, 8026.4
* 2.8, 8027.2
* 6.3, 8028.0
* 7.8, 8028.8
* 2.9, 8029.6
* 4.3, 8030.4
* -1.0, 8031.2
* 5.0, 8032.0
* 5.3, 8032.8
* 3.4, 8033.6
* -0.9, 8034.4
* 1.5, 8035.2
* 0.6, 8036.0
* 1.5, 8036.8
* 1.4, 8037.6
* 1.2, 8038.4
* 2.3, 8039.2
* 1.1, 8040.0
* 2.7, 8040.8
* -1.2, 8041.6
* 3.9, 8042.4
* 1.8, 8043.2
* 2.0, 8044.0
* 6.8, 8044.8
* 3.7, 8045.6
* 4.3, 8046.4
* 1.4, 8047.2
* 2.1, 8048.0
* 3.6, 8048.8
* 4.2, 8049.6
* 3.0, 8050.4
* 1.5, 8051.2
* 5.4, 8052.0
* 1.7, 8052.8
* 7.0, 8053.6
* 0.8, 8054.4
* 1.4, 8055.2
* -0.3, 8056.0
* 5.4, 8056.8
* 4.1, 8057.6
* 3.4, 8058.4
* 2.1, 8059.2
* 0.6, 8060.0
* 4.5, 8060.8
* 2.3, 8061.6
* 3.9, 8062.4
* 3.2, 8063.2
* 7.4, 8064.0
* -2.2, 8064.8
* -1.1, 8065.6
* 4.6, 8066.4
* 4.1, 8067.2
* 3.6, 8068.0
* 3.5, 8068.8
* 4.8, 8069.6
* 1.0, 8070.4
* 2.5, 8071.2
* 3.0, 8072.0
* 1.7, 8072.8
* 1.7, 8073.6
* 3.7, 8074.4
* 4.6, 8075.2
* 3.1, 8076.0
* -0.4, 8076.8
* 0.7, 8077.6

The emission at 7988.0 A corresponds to [O II]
